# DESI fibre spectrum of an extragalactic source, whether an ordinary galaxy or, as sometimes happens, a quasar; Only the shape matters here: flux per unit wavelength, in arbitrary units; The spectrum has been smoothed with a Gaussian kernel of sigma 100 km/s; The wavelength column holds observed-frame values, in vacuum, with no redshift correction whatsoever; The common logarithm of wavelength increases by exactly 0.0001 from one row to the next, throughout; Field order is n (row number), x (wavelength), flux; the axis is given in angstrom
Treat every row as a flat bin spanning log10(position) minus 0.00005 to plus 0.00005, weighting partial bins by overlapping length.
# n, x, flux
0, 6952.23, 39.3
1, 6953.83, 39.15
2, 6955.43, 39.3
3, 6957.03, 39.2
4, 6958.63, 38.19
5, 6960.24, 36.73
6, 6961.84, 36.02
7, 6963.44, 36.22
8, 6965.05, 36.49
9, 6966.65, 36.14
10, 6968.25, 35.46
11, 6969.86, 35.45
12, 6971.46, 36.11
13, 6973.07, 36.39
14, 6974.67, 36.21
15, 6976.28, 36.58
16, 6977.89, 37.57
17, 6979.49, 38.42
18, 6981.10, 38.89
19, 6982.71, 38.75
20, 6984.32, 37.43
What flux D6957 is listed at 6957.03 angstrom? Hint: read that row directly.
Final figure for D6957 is 39.2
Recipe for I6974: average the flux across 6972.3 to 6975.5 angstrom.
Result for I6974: 36.3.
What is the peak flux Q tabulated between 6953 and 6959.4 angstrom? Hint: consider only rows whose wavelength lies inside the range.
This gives 39.3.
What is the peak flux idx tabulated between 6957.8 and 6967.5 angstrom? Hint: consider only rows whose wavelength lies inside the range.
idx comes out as 38.19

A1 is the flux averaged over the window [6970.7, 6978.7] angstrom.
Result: 36.6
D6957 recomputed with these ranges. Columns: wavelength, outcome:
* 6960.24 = 36.73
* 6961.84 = 36.02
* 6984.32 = 37.43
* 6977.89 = 37.57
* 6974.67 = 36.21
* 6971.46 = 36.11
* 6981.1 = 38.89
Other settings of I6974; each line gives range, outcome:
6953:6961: 38.5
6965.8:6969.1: 35.8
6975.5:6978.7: 37.1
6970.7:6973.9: 36.3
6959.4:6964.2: 36.3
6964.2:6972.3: 35.9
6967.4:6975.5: 35.9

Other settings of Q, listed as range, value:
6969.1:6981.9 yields 38.89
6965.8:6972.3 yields 36.14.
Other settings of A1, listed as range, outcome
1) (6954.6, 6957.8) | 39.3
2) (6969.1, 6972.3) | 35.8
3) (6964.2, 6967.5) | 36.3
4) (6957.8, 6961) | 37.4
